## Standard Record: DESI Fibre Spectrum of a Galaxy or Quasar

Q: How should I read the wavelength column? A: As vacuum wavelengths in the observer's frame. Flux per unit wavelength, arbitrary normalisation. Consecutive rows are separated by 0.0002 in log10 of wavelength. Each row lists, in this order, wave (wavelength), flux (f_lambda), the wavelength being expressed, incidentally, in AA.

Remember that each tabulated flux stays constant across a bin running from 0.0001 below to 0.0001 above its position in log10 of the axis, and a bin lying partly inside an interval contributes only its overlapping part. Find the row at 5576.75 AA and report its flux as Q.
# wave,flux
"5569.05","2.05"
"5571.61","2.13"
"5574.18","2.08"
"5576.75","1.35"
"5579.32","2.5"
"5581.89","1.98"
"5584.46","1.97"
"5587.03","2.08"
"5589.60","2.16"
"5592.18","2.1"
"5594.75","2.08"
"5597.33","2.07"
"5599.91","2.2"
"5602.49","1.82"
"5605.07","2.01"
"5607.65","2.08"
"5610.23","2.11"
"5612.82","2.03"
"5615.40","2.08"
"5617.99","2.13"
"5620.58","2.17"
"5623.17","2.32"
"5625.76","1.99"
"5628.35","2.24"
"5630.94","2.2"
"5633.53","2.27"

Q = 1.35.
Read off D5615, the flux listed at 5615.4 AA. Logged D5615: 2.08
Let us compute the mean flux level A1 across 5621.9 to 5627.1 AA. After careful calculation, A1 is 2.16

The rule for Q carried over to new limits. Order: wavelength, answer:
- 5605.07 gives 2.01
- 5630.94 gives 2.2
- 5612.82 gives 2.03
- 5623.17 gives 2.32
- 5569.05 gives 2.05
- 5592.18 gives 2.1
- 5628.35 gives 2.24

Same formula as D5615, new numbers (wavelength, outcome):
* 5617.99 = 2.13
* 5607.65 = 2.08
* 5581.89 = 1.98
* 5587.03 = 2.08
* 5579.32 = 2.5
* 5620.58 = 2.17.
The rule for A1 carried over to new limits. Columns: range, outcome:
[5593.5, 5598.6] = 2.07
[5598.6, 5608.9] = 2.03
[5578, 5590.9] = 2.14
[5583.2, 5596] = 2.08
